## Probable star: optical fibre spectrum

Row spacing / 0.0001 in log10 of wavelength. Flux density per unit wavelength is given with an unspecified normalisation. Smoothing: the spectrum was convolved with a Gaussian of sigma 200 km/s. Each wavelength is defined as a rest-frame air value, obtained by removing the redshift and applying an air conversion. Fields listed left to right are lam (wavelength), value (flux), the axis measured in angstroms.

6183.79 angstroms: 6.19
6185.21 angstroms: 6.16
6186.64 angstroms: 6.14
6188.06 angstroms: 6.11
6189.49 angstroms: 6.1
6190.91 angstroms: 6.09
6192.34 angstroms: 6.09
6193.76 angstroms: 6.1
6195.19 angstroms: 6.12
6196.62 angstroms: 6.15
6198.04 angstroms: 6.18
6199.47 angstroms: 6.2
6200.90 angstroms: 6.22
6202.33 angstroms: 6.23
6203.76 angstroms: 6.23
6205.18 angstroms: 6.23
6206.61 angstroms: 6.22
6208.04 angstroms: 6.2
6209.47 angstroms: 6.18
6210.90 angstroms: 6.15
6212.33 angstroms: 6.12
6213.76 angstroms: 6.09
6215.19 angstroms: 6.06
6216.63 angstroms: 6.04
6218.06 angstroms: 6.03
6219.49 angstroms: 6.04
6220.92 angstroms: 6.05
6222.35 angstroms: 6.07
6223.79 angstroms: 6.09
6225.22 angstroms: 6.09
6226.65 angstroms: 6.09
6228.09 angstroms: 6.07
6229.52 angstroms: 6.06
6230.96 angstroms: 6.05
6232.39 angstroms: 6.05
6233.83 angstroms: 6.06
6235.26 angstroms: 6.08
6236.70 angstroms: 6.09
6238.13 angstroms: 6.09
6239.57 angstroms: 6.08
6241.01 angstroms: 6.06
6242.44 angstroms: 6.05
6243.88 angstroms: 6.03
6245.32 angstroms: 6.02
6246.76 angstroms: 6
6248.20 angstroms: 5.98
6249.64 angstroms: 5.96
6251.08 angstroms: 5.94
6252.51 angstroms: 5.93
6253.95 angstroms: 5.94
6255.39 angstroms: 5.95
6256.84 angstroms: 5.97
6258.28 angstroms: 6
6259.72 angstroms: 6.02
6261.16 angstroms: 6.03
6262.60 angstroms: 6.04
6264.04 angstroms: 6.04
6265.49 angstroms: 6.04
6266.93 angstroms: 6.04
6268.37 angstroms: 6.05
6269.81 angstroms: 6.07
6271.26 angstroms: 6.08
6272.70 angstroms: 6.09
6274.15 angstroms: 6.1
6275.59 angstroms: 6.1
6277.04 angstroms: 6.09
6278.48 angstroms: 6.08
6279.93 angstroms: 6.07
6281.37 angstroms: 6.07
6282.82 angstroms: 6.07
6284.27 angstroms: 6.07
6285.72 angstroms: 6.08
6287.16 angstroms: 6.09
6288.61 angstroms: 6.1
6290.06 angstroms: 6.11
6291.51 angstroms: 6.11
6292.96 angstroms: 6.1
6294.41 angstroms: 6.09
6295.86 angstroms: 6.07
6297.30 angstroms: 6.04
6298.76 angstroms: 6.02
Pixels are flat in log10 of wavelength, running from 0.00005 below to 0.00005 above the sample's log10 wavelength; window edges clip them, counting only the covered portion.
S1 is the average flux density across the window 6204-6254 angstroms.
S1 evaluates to 6.07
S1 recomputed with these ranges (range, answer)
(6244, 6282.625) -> 6.03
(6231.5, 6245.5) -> 6.06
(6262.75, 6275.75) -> 6.07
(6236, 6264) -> 6.01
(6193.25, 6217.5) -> 6.16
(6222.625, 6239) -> 6.07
